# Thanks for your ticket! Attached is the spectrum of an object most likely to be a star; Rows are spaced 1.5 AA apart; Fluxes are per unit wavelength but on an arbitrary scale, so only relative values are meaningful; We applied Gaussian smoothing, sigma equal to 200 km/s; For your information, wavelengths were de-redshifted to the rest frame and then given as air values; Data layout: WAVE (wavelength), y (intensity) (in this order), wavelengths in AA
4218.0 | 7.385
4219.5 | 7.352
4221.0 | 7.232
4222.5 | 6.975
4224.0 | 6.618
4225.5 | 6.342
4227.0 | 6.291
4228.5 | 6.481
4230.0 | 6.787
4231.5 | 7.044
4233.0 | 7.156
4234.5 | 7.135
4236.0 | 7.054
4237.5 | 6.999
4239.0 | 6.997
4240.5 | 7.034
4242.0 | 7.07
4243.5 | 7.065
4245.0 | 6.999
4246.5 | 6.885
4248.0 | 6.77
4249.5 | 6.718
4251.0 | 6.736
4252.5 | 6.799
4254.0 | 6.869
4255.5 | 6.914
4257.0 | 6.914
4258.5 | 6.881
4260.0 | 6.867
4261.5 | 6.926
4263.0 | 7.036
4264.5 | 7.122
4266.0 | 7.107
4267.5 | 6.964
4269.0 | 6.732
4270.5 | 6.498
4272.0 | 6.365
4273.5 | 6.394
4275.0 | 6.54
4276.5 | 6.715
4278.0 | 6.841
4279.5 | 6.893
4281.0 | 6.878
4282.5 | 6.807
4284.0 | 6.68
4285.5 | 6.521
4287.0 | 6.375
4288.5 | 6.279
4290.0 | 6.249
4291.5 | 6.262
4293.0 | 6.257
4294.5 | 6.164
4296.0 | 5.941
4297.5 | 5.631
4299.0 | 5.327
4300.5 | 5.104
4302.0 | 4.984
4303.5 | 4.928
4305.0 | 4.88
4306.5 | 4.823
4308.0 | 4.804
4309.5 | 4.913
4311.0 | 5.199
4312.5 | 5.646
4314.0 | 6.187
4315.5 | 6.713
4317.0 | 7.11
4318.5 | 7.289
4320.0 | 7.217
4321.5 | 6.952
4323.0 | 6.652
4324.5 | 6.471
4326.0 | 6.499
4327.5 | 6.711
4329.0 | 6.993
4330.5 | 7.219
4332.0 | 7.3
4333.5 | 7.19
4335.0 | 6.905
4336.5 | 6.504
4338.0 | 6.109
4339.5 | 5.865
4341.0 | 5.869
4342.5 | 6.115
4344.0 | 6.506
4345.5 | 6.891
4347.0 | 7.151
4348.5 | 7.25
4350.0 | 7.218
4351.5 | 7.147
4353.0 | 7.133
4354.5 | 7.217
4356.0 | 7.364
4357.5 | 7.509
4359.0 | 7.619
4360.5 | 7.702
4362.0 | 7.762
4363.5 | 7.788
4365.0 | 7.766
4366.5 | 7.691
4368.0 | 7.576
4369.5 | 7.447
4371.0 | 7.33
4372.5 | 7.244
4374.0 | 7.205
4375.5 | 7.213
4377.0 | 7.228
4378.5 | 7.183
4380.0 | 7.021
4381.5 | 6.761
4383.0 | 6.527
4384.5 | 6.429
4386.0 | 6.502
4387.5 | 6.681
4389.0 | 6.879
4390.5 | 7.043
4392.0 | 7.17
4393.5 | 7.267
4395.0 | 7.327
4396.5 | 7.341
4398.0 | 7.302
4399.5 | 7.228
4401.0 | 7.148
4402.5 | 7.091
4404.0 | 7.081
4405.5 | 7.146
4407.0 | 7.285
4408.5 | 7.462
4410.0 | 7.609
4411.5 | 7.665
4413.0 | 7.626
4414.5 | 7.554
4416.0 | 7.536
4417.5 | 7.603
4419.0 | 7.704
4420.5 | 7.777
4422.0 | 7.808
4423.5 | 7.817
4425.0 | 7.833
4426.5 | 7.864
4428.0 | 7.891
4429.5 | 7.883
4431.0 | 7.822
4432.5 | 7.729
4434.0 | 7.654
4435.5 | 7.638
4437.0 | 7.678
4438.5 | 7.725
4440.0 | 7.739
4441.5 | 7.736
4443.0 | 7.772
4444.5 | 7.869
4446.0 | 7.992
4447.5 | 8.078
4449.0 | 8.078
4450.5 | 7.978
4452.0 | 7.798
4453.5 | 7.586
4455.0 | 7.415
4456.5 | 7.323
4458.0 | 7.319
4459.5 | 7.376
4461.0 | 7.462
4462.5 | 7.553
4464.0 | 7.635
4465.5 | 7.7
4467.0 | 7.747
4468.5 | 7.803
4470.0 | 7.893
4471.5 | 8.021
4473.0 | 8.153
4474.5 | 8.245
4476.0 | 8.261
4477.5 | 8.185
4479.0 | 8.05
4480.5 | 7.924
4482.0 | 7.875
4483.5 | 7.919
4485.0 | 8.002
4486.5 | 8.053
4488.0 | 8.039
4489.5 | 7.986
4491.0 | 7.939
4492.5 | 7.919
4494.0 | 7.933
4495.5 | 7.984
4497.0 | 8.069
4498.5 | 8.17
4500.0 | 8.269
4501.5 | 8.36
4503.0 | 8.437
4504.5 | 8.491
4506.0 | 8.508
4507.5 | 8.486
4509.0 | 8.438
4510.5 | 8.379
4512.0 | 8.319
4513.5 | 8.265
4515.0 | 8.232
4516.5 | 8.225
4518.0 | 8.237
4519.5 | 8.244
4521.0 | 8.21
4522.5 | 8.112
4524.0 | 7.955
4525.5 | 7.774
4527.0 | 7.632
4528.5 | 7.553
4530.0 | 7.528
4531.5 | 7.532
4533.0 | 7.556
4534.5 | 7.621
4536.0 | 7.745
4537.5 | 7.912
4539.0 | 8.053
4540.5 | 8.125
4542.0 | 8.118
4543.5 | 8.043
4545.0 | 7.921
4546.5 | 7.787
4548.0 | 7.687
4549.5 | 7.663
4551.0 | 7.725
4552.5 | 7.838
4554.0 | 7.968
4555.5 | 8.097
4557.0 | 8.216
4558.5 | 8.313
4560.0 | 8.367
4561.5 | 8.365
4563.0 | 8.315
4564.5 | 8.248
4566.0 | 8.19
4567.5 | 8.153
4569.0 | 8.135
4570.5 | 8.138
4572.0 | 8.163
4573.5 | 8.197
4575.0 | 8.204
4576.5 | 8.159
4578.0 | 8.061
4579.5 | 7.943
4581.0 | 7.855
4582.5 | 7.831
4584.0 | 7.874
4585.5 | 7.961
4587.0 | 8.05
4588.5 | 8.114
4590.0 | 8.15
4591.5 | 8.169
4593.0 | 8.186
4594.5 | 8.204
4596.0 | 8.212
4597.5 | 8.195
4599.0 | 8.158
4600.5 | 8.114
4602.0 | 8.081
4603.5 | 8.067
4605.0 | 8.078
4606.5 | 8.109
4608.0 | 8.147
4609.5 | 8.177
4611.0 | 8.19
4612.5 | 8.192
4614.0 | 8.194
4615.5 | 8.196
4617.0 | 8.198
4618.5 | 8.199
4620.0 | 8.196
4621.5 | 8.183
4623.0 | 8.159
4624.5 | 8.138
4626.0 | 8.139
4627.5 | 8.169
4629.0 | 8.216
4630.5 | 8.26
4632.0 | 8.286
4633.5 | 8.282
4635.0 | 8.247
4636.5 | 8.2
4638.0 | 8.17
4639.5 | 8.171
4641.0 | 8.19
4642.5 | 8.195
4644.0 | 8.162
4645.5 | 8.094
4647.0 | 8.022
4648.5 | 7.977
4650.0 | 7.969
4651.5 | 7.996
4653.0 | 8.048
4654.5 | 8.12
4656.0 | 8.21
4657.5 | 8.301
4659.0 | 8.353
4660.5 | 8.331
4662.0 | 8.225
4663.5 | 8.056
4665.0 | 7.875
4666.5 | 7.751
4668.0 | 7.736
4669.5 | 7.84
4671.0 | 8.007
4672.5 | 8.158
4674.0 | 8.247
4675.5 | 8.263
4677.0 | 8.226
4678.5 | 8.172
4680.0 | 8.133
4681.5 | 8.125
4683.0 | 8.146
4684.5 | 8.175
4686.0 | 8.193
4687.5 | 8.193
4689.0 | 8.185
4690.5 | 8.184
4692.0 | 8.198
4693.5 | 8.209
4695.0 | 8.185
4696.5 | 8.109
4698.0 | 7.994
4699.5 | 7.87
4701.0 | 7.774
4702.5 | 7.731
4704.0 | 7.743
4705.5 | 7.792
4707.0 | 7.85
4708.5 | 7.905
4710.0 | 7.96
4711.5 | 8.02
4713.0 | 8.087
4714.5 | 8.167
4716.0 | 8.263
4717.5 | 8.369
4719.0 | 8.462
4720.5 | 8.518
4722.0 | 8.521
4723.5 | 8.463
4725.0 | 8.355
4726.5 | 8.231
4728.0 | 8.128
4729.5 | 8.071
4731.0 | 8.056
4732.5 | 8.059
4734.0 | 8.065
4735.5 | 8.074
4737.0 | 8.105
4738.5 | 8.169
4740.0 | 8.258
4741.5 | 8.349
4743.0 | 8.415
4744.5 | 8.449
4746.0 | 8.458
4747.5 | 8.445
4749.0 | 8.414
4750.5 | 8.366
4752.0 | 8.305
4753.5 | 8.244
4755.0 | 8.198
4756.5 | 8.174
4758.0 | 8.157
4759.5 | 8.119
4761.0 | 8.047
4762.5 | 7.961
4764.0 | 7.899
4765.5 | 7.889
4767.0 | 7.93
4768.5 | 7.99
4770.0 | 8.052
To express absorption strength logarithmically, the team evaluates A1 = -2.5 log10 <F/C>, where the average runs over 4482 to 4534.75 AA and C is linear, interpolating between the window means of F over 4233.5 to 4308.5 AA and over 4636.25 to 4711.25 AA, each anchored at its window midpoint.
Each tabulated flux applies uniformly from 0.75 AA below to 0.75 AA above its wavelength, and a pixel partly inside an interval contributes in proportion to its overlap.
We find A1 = -0.09 mag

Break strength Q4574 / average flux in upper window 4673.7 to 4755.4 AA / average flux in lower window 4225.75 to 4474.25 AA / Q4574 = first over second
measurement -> 1.2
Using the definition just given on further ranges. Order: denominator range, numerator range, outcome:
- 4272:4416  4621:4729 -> 1.20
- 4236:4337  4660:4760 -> 1.25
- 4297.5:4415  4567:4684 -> 1.19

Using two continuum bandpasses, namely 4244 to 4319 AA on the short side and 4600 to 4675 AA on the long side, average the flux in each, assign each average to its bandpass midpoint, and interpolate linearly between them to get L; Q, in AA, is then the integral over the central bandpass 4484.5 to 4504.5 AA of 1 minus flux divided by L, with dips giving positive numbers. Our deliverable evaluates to -1.9 AA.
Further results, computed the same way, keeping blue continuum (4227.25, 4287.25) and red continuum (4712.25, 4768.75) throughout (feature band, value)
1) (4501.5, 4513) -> -1.3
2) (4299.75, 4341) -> 4.9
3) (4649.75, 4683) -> -0.4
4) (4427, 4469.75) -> -1.9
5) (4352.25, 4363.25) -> -0.6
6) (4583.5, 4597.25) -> -0.6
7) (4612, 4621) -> -0.4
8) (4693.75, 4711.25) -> 0.4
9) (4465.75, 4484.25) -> -1.3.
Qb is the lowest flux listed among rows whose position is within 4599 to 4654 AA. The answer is 7.969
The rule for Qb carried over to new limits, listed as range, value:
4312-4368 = 5.646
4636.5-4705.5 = 7.731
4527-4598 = 7.528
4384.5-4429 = 6.429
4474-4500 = 7.875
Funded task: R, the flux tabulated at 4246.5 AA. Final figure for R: 6.885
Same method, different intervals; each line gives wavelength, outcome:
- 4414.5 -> 7.554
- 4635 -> 8.247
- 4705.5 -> 7.792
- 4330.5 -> 7.219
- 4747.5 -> 8.445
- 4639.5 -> 8.171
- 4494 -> 7.933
